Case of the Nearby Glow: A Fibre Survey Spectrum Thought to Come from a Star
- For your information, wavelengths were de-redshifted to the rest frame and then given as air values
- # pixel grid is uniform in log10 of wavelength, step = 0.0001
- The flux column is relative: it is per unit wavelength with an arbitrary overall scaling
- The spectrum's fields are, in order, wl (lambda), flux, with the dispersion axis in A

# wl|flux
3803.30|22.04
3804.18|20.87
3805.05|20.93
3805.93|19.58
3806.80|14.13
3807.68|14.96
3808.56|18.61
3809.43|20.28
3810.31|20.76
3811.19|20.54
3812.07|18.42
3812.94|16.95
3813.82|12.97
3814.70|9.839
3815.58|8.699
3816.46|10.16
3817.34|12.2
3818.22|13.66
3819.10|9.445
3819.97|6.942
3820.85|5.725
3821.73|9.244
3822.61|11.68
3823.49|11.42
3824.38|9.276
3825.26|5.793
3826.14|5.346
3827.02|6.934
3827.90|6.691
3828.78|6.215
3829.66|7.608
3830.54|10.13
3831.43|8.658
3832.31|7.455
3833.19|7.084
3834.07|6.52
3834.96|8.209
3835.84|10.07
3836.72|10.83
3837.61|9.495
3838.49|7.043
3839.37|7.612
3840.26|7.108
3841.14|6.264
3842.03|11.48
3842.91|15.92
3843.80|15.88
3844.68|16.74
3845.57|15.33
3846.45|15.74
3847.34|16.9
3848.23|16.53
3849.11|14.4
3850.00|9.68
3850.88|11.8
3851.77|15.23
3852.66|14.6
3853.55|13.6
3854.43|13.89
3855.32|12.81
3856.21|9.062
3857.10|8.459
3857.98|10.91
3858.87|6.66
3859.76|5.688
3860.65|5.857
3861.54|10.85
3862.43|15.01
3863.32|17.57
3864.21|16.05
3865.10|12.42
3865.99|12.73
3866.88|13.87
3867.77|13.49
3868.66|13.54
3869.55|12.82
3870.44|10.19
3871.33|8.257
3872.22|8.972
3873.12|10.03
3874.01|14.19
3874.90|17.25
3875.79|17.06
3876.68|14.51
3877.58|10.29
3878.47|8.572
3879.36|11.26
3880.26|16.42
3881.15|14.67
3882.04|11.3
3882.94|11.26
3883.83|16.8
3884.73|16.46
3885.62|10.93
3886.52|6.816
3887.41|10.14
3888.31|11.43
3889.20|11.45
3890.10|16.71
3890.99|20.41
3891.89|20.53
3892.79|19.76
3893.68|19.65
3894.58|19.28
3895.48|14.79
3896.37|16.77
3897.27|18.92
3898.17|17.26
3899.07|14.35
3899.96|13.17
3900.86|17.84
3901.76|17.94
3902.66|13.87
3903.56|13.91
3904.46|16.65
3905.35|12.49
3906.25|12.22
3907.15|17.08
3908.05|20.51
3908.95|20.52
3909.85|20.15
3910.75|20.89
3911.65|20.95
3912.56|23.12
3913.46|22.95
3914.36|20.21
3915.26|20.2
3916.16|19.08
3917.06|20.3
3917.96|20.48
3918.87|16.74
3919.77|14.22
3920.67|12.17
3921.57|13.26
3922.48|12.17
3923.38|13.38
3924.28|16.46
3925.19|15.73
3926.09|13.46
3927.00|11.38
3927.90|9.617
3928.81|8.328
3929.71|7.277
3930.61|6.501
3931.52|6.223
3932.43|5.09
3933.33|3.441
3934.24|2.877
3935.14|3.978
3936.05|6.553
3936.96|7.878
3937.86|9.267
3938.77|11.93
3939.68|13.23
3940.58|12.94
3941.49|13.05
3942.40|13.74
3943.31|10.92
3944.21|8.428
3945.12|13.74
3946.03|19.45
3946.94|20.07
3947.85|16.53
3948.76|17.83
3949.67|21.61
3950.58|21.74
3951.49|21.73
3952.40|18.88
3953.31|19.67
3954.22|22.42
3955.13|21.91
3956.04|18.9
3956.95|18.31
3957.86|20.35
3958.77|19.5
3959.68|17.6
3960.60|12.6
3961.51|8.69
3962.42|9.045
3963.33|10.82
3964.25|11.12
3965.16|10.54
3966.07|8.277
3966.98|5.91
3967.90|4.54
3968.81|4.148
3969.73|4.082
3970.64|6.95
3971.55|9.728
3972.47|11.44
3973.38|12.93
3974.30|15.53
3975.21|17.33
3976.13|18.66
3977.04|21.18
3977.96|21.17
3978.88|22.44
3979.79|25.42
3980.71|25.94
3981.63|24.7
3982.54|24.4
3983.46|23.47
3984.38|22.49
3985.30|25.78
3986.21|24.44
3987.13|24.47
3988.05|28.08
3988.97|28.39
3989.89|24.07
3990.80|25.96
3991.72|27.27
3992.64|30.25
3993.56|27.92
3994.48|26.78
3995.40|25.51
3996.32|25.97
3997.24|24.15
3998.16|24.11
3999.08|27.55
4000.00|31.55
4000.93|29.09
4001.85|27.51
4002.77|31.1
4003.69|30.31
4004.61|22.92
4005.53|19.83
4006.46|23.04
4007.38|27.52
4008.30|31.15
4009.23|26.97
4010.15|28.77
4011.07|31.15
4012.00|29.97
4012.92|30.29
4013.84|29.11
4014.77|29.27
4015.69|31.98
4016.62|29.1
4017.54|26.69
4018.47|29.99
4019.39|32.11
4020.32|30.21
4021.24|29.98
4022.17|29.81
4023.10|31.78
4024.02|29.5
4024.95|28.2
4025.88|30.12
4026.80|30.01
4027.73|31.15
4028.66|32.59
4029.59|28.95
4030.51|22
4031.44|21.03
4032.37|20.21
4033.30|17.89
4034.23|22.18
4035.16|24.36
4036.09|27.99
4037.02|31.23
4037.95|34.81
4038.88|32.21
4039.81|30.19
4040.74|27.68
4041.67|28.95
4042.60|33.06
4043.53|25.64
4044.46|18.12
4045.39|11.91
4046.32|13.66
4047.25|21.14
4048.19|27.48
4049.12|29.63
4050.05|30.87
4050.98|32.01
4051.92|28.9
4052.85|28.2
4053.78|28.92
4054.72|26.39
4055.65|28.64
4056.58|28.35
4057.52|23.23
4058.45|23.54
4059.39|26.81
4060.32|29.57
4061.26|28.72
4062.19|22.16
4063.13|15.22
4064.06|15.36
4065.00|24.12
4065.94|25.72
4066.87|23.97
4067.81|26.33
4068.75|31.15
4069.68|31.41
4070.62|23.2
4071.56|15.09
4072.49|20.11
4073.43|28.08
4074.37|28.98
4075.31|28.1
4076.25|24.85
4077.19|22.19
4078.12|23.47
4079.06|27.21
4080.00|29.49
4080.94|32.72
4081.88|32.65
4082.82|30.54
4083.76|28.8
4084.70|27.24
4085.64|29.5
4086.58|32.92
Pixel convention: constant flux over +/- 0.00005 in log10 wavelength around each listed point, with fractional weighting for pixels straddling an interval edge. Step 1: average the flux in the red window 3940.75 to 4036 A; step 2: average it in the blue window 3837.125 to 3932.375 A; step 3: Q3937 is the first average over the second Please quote 1.6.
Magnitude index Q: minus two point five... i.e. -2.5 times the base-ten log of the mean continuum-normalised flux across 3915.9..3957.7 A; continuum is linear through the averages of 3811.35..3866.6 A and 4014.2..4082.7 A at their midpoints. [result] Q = 0.31 mag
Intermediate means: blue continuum 10.9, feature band 13.8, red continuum 26.7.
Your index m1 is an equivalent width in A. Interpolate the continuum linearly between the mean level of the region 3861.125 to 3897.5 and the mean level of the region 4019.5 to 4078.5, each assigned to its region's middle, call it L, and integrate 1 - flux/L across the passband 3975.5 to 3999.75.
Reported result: -3.6 A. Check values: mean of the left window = 14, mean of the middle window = 25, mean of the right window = 26.2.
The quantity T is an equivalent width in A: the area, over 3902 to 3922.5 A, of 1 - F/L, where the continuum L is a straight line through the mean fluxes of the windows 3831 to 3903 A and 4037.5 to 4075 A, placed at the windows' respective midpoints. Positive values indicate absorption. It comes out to -2.2 A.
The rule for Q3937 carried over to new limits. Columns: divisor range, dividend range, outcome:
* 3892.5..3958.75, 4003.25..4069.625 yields 1.76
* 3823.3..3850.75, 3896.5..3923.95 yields 1.70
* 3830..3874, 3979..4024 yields 2.40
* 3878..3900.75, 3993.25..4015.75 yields 1.87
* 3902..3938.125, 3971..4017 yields 1.82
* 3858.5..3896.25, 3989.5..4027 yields 2.13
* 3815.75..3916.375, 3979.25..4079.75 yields 2.04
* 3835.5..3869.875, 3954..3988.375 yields 1.37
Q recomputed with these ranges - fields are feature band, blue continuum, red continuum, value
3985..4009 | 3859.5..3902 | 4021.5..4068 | -0.18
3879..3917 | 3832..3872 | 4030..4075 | -0.12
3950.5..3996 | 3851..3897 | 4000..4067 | 0.18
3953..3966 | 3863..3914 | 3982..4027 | 0.41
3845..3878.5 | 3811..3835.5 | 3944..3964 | -0.06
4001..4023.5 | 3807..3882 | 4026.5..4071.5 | -0.23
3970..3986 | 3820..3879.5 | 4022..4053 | 0.14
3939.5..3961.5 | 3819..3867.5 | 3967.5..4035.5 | 0.18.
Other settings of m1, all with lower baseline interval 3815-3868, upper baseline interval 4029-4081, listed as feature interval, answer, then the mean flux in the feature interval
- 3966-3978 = 5.2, 11.3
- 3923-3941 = 8.2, 9.25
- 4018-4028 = -3.0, 30.2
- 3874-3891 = 0.4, 13.2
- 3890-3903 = -2.7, 17.5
